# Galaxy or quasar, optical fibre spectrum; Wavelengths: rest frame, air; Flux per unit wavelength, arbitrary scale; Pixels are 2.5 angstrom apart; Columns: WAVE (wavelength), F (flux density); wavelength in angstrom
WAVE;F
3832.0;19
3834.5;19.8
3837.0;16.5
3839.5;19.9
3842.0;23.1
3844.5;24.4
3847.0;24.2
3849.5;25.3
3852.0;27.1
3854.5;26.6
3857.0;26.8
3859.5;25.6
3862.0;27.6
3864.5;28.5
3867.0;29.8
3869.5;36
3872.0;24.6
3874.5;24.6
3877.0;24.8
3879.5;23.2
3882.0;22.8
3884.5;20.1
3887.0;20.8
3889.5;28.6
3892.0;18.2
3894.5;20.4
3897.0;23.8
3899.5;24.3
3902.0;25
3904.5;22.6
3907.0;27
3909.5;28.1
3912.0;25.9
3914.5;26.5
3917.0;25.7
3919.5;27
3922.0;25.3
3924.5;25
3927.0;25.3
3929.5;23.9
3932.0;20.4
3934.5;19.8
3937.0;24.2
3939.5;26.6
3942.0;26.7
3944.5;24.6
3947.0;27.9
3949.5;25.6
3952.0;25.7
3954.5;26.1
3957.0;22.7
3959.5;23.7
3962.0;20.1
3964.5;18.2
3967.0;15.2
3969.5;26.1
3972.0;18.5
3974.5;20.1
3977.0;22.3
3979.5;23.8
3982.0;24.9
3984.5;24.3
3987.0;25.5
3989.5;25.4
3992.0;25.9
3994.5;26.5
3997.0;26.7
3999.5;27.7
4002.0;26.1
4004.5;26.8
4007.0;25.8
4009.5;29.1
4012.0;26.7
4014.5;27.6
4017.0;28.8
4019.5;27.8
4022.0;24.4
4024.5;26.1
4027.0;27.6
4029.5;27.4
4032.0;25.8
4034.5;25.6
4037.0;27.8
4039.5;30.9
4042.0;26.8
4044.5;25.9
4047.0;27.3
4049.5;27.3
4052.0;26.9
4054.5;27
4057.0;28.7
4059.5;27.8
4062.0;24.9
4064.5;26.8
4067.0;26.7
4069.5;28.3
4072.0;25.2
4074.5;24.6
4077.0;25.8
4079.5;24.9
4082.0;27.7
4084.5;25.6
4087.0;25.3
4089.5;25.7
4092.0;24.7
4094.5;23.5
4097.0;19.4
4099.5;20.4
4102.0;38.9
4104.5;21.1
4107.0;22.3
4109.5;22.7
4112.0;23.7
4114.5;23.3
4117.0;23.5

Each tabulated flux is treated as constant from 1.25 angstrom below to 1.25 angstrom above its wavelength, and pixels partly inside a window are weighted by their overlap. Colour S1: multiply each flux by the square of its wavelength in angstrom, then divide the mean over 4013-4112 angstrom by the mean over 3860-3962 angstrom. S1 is 1.13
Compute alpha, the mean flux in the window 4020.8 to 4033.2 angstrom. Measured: 26.3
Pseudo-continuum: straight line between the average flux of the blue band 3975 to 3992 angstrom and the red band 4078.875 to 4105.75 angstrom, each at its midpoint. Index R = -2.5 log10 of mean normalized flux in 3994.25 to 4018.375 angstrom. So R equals -0.11 mag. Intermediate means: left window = 24.3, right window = 25.2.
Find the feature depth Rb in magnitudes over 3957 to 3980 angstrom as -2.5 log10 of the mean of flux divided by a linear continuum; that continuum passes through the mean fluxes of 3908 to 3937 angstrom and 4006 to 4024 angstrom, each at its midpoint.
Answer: 0.24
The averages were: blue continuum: 24.8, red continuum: 27.1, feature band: 20.9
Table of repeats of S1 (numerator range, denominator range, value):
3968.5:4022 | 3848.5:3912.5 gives 1.07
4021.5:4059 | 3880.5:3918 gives 1.21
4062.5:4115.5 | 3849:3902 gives 1.11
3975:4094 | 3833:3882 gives 1.15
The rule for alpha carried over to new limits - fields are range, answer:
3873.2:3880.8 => 24.2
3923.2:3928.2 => 25.1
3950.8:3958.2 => 24.8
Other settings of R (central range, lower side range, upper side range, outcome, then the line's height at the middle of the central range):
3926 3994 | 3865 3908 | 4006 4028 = 0.110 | 26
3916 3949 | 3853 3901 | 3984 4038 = 0.040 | 25.7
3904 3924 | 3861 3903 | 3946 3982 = -0.092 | 24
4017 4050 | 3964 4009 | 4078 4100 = -0.122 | 24.2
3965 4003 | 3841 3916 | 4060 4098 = 0.066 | 25.3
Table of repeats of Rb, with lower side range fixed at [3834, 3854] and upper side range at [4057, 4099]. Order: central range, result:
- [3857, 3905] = -0.08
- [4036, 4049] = -0.11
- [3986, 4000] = -0.07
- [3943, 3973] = 0.05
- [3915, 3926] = -0.09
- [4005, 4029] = -0.10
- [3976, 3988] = 0.01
